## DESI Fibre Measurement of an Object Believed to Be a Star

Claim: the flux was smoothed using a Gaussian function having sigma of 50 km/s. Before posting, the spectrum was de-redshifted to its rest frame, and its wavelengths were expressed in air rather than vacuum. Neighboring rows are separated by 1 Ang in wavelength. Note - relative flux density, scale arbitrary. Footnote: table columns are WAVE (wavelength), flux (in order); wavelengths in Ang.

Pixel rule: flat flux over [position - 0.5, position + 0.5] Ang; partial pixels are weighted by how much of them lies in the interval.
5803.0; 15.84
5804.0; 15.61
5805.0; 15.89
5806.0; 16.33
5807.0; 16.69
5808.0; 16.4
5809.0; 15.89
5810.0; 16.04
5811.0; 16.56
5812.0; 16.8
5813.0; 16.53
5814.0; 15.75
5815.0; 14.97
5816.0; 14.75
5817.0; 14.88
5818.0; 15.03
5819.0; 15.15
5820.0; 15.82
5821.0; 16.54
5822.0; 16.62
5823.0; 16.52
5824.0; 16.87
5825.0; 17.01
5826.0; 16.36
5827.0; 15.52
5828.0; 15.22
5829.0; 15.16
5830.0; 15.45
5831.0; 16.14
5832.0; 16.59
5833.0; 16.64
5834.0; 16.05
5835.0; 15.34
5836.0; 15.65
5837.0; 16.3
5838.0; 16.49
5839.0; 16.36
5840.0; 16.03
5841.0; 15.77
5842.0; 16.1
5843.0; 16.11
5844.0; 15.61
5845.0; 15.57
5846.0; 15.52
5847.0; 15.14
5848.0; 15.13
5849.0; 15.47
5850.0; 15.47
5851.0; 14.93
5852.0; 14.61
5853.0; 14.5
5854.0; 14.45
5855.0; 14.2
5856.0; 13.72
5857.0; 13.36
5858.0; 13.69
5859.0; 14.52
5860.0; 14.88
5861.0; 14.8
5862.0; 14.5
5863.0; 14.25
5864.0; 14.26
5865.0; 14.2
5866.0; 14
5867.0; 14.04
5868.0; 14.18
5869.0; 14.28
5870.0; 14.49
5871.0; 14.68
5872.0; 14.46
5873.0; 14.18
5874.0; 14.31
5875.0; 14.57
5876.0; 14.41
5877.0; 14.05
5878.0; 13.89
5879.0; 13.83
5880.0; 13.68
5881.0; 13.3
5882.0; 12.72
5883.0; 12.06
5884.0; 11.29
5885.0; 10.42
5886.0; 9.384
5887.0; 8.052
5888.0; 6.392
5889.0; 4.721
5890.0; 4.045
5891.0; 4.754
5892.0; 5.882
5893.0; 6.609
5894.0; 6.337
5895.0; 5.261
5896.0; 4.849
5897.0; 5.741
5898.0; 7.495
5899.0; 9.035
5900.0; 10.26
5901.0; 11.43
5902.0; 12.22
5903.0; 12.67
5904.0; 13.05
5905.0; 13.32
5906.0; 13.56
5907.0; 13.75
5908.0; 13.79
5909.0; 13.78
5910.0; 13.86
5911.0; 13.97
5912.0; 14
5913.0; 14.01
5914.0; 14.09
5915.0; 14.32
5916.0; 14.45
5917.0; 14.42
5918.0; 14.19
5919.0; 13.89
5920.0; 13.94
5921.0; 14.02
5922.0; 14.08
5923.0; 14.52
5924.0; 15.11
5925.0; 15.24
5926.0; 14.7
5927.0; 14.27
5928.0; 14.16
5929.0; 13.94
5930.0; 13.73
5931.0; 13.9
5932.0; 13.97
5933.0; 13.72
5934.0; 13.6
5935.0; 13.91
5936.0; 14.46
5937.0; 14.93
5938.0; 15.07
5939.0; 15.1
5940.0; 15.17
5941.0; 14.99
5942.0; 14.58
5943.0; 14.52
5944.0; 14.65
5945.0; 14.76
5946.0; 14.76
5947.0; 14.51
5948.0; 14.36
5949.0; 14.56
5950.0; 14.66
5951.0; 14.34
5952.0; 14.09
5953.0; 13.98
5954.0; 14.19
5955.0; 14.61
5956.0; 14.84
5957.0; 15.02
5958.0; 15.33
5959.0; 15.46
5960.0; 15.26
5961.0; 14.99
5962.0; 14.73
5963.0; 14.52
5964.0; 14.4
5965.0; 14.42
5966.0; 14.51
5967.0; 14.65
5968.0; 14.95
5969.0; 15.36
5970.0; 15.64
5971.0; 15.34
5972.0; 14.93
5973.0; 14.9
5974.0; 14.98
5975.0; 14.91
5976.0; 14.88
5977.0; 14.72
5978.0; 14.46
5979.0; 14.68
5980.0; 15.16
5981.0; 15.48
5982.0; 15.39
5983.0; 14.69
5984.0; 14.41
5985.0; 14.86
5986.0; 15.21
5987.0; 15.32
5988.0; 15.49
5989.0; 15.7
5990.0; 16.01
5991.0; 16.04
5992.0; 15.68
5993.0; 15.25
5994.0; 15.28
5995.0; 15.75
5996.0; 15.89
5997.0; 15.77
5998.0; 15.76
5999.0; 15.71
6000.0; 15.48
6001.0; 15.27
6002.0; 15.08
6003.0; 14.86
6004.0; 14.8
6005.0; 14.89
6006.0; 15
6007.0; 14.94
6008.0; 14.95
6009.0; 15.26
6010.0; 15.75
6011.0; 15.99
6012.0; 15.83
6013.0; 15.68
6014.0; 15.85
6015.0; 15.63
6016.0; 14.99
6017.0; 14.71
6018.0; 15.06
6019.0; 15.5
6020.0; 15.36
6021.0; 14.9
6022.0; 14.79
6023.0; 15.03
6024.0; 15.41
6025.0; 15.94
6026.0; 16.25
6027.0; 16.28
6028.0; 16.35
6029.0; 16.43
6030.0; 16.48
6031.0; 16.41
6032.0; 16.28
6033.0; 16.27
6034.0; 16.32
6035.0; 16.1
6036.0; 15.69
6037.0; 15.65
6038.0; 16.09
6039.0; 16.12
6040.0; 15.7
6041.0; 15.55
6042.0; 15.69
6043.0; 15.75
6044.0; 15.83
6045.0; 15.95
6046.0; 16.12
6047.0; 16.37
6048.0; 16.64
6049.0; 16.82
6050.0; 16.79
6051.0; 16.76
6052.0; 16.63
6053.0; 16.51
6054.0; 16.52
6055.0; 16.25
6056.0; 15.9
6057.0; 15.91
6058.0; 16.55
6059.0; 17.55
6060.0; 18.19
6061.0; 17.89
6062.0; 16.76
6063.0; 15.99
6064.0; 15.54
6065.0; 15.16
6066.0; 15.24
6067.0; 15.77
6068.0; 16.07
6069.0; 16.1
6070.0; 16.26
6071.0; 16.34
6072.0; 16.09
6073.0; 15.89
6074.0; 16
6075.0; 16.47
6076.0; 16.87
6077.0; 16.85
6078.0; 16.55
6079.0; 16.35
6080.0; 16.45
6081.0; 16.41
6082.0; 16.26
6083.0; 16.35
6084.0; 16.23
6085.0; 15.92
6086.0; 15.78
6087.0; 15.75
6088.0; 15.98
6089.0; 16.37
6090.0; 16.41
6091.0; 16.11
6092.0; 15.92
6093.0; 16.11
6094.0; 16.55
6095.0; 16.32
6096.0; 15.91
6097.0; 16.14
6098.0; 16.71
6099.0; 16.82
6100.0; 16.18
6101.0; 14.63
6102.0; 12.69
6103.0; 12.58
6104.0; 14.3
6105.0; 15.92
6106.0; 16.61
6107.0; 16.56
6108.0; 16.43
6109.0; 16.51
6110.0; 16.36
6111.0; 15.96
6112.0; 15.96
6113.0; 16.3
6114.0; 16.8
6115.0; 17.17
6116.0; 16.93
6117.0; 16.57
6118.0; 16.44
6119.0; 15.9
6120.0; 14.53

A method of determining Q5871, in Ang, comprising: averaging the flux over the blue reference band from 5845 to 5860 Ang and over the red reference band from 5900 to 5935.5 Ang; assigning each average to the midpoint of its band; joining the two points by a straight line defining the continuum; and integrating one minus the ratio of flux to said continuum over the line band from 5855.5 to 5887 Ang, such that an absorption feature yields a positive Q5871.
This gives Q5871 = 1.8 Ang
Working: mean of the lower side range 14.7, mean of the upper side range 13.8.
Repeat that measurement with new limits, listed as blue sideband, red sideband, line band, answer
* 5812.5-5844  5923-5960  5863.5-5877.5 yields 1.01 Ang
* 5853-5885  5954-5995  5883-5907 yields 9.25 Ang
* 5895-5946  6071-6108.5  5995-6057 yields -3.23 Ang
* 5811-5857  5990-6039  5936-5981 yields 2.37 Ang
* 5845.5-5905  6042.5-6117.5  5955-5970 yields -1.16 Ang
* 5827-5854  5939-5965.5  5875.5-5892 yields 5.38 Ang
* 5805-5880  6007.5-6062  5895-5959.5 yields 8.23 Ang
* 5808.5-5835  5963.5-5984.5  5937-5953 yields 0.46 Ang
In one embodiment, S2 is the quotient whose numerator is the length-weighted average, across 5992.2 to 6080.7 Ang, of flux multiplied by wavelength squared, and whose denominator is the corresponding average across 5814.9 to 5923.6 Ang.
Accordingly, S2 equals 1.3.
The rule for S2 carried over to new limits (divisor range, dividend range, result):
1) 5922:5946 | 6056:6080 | 1.18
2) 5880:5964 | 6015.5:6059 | 1.30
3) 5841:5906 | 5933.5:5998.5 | 1.25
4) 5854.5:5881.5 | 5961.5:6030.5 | 1.13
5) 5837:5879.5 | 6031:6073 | 1.17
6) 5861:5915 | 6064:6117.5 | 1.47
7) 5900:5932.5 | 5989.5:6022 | 1.15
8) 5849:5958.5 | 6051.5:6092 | 1.32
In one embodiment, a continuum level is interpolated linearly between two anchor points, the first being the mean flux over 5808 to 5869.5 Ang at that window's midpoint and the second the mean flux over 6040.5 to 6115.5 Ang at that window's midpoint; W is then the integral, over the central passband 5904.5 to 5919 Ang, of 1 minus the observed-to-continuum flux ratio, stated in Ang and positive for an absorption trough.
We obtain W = 1.5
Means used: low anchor 15.4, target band 14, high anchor 16.2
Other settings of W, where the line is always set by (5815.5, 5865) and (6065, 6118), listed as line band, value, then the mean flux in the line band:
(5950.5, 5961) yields 0.66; 14.7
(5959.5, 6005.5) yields 1.86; 15.1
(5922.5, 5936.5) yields 1.26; 14.2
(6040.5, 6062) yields -0.71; 16.5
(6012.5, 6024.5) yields 0.48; 15.2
